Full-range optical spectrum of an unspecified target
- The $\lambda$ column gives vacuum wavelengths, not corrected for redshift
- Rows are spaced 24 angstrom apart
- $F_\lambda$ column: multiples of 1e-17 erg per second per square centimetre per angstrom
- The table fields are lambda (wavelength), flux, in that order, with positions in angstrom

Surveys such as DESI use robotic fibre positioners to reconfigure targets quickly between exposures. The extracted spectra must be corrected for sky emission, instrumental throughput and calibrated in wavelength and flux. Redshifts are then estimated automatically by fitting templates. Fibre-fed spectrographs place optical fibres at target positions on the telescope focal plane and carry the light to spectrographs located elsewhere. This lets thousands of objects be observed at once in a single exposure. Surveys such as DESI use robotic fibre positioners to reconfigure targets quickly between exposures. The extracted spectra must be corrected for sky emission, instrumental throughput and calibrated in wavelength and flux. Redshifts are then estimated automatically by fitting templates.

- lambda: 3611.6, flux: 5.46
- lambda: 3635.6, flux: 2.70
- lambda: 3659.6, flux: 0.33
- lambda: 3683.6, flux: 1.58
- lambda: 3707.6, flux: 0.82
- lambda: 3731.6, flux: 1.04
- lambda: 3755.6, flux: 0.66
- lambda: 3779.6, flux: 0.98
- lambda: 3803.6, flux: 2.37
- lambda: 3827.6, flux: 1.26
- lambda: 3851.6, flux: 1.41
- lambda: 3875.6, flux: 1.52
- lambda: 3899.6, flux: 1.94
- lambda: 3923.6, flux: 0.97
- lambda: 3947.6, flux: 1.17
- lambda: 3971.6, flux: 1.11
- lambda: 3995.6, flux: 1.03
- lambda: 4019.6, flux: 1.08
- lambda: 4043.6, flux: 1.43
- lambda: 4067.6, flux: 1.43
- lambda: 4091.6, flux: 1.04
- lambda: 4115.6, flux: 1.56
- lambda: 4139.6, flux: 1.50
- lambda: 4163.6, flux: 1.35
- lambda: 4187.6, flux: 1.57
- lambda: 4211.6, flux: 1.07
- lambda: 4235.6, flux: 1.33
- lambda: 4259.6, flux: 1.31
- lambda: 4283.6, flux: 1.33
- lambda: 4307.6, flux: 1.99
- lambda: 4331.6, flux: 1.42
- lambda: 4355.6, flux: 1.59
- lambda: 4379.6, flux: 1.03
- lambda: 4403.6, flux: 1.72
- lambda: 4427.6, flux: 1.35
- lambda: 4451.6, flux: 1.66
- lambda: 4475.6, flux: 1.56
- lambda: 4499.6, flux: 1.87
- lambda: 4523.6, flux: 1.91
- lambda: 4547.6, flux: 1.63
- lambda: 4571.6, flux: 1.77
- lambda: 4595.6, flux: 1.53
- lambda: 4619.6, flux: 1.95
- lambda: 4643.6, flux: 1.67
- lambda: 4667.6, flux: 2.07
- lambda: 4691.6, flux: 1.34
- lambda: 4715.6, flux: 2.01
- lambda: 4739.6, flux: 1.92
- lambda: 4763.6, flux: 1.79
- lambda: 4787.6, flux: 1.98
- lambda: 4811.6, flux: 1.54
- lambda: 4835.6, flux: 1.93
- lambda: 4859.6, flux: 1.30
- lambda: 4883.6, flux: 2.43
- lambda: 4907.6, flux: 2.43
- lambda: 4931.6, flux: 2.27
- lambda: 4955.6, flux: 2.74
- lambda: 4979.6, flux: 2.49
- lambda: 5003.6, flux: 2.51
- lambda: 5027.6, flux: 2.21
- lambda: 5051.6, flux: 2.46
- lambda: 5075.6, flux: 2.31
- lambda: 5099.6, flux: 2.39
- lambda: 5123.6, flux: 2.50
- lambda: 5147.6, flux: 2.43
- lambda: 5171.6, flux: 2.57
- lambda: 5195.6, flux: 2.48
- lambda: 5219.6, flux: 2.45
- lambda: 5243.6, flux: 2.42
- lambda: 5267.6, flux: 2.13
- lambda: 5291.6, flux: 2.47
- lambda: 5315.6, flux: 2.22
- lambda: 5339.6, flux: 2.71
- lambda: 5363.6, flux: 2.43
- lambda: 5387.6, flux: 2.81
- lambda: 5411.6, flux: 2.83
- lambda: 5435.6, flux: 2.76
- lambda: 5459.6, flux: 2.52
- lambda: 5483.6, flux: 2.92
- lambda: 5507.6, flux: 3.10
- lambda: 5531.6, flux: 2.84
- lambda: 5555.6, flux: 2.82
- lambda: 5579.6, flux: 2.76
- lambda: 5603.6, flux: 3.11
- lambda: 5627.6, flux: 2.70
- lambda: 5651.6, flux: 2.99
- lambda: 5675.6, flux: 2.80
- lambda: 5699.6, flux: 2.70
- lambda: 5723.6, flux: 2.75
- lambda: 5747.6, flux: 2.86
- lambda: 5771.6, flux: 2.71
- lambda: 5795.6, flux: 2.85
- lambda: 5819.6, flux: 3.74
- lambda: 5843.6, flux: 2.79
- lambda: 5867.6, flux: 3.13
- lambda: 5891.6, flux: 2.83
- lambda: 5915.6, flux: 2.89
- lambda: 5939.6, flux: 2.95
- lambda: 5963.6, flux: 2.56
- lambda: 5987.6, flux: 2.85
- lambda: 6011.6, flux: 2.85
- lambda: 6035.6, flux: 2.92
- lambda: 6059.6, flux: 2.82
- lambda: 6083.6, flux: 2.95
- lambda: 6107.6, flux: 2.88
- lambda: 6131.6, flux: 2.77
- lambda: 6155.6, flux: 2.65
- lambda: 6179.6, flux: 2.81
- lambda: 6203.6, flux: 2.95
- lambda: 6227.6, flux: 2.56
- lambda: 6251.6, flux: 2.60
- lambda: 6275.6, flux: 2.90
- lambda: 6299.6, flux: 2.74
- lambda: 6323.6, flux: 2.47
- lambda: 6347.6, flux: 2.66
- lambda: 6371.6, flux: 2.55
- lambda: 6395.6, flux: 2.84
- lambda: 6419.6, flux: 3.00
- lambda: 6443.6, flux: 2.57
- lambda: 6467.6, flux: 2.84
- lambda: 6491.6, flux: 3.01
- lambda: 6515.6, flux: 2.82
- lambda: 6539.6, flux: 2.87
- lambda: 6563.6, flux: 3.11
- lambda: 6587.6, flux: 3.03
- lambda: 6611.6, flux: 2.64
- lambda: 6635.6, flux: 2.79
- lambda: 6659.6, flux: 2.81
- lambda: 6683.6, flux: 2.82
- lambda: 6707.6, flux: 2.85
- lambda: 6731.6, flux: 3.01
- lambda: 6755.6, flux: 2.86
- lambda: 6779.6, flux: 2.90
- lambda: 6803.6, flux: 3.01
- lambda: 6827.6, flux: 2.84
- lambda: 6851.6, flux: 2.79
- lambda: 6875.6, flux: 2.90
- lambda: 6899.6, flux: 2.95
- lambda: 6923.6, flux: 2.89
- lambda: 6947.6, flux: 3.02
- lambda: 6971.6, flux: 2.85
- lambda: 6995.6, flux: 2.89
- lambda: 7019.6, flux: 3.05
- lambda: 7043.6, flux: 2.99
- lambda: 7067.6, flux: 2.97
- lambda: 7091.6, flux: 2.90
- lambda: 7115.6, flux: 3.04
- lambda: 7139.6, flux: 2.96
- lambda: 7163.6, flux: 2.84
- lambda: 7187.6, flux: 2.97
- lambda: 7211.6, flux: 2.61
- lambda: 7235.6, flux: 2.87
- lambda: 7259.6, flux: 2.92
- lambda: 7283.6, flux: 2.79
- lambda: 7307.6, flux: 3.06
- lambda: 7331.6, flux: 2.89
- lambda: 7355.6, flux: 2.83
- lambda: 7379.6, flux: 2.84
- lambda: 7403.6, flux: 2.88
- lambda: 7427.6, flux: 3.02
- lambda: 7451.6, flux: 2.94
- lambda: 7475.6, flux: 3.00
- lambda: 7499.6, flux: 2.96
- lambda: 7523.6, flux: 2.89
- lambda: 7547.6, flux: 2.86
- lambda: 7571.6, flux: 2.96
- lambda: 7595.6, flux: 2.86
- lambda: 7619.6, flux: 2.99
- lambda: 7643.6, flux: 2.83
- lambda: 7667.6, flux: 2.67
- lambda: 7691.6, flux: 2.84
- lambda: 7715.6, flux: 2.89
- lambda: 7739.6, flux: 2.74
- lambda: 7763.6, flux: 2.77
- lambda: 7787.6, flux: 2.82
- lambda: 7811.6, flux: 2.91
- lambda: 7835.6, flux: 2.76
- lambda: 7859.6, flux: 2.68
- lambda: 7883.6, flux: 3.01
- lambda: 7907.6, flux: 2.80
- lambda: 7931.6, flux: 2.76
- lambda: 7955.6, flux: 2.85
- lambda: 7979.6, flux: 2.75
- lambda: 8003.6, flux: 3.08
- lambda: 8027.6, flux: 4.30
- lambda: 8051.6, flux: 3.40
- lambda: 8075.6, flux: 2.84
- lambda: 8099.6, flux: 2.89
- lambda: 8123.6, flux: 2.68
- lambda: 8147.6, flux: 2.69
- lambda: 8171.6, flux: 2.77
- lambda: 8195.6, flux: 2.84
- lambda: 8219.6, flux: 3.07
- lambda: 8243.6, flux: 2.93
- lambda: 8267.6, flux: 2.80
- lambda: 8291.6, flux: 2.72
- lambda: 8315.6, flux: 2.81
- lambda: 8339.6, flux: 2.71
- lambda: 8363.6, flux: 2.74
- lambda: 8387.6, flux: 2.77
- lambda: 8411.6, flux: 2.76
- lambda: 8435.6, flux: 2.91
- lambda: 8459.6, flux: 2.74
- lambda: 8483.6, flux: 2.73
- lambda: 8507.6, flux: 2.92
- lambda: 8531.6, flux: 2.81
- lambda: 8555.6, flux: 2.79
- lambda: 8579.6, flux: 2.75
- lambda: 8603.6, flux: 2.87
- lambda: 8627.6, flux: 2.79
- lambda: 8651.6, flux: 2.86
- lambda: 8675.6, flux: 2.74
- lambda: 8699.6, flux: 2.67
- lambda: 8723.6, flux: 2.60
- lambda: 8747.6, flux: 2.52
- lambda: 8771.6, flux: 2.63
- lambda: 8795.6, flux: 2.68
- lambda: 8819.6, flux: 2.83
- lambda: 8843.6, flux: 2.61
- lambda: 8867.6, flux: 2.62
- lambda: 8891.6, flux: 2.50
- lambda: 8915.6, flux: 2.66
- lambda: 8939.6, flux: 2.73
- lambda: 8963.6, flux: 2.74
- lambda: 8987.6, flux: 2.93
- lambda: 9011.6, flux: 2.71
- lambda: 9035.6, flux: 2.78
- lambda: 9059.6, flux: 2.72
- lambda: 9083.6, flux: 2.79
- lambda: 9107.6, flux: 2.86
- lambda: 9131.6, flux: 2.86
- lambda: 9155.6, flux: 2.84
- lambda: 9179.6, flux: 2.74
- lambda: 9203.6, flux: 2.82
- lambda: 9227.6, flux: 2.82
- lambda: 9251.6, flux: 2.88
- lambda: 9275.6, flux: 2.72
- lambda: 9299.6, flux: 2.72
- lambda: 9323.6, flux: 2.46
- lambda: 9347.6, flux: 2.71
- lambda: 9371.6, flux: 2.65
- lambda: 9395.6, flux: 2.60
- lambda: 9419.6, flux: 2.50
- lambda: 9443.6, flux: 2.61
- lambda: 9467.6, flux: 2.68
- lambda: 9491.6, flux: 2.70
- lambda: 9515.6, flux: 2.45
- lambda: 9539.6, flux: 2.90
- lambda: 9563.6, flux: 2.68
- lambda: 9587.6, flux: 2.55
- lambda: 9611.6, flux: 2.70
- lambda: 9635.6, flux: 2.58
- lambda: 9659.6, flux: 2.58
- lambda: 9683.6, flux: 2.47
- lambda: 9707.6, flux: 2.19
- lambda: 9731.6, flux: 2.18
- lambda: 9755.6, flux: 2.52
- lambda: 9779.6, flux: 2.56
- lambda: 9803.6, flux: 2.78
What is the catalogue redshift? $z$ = 0.224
